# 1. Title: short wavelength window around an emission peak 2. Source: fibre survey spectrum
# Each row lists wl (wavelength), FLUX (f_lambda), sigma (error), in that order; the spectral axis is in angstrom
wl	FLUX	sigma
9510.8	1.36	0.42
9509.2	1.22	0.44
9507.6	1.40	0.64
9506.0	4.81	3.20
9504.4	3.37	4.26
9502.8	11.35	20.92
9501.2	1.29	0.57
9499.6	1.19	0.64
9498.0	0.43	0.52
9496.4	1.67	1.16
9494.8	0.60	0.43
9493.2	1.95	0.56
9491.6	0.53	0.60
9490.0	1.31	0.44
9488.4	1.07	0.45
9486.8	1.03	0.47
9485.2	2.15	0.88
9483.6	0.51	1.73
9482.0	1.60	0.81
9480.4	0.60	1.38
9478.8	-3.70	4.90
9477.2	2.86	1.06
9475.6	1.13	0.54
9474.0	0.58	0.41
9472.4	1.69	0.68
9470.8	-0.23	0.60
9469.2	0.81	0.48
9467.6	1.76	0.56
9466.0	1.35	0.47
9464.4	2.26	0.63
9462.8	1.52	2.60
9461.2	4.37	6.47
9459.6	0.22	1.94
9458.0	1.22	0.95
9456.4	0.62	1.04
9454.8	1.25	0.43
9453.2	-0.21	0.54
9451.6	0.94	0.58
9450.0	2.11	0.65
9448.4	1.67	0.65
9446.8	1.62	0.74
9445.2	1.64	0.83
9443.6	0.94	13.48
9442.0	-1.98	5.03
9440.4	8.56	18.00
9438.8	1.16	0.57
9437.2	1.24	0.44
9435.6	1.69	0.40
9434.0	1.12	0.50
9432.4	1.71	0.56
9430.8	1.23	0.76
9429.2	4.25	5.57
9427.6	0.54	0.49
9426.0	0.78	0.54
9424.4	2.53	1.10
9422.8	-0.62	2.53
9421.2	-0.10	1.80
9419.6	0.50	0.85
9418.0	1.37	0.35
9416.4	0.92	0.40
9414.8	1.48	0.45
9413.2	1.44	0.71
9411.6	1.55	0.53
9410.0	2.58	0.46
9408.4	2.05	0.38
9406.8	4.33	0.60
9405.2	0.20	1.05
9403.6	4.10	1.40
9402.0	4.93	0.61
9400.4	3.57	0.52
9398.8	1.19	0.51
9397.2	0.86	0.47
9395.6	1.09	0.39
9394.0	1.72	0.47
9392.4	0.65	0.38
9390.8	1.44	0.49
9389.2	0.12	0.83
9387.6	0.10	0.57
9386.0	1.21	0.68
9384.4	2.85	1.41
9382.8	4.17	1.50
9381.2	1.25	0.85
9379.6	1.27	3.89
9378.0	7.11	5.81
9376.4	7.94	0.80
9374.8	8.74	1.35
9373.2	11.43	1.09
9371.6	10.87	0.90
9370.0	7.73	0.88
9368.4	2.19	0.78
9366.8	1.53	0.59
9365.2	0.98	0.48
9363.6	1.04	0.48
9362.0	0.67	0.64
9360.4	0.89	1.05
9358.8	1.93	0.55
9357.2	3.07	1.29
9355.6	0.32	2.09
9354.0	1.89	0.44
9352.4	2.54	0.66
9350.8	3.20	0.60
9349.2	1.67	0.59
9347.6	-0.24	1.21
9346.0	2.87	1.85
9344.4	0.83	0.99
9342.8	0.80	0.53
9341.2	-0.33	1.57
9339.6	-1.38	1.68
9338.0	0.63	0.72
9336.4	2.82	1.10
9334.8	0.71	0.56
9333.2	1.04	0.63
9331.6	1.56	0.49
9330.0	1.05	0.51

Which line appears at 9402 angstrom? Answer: [N II] 6583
